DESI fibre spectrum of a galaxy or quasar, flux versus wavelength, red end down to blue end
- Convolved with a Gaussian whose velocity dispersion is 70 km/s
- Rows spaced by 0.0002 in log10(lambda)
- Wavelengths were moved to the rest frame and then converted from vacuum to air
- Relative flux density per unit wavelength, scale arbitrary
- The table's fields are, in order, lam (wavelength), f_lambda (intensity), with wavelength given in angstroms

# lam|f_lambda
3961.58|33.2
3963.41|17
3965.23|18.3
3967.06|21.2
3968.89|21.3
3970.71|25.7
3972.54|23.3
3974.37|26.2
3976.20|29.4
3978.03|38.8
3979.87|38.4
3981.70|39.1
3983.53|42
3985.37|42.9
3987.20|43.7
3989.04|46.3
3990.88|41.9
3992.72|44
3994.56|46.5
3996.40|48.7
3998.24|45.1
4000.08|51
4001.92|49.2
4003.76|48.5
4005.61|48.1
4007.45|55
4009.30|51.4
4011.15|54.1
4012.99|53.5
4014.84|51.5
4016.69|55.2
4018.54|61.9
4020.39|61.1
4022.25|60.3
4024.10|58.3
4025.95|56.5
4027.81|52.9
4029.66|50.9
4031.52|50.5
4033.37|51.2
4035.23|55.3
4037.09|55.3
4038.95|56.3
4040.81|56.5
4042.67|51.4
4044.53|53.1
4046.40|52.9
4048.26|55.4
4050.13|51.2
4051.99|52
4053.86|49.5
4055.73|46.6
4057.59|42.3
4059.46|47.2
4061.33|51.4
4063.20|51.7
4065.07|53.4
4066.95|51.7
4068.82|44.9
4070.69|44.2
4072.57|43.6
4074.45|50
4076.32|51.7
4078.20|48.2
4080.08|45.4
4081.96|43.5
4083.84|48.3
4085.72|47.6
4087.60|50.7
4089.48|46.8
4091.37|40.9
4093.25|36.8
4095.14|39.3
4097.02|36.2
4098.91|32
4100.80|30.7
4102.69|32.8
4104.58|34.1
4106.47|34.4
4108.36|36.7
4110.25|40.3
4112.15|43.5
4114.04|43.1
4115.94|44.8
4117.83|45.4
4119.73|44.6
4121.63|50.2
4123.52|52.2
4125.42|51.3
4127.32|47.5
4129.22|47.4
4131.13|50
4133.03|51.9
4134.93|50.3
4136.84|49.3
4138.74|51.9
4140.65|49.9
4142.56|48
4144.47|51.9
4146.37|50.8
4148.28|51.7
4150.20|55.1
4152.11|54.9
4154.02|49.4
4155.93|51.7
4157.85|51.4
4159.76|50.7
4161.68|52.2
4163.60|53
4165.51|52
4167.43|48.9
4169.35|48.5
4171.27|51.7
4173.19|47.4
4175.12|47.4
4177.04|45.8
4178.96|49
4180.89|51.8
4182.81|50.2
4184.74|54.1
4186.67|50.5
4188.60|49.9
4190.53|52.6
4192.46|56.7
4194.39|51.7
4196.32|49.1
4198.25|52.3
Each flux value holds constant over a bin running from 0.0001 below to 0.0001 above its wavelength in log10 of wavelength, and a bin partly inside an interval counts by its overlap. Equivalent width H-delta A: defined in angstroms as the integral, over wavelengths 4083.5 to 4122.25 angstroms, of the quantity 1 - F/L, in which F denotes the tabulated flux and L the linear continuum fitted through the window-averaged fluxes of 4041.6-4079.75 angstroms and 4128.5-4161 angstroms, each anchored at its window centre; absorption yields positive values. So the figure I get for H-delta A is 7.4 angstroms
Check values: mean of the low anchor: 49.6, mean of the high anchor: 51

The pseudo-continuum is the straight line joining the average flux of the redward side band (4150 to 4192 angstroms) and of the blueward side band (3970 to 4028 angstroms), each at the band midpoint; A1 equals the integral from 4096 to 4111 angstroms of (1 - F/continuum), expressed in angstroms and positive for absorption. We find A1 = 4.4 angstroms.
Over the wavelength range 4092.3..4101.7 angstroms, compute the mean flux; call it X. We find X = 35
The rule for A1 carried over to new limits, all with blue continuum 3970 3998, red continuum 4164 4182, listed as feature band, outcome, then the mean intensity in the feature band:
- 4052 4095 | -3.31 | 47.1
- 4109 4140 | -0.68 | 47.6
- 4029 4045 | -4.51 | 53.5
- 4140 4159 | -1.38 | 51.5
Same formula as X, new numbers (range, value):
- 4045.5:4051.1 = 53.2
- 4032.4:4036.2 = 53.3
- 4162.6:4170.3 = 50.6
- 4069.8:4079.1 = 47.5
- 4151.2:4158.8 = 51.8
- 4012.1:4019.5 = 55.6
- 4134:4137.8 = 49.8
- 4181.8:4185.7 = 52.2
